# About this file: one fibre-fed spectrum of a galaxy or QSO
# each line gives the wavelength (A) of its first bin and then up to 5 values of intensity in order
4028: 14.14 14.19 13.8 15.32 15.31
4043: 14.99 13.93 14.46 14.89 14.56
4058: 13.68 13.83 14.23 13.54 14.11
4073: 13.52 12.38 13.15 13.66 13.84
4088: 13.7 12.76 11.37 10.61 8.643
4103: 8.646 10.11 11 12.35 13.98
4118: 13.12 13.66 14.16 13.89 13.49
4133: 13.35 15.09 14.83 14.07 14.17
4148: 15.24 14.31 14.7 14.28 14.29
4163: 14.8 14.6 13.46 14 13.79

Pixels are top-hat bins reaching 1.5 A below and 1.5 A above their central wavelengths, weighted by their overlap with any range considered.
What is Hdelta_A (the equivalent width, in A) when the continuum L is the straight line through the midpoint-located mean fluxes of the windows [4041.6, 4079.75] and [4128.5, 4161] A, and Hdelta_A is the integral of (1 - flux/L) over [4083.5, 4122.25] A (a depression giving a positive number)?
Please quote 6.4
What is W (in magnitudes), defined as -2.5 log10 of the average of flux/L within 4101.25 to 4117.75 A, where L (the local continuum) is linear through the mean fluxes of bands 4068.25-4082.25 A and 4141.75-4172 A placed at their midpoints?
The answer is 0.21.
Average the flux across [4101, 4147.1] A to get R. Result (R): 13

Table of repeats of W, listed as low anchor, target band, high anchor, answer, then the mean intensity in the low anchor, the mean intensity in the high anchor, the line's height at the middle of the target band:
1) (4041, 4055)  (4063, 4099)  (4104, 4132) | 0.062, 14.6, 12.8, 13.7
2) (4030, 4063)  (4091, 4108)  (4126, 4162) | 0.377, 14.5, 14.3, 14.4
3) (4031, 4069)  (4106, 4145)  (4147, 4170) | 0.075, 14.4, 14.5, 14.4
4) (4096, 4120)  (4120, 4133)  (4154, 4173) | -0.133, 11.1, 14.3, 12.2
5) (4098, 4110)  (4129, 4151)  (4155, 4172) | -0.156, 9.58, 14.3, 12.4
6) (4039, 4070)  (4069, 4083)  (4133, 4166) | 0.081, 14.3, 14.5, 14.4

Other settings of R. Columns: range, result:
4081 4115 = 11.6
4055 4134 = 12.8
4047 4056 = 14.6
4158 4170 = 14.3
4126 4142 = 14.1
